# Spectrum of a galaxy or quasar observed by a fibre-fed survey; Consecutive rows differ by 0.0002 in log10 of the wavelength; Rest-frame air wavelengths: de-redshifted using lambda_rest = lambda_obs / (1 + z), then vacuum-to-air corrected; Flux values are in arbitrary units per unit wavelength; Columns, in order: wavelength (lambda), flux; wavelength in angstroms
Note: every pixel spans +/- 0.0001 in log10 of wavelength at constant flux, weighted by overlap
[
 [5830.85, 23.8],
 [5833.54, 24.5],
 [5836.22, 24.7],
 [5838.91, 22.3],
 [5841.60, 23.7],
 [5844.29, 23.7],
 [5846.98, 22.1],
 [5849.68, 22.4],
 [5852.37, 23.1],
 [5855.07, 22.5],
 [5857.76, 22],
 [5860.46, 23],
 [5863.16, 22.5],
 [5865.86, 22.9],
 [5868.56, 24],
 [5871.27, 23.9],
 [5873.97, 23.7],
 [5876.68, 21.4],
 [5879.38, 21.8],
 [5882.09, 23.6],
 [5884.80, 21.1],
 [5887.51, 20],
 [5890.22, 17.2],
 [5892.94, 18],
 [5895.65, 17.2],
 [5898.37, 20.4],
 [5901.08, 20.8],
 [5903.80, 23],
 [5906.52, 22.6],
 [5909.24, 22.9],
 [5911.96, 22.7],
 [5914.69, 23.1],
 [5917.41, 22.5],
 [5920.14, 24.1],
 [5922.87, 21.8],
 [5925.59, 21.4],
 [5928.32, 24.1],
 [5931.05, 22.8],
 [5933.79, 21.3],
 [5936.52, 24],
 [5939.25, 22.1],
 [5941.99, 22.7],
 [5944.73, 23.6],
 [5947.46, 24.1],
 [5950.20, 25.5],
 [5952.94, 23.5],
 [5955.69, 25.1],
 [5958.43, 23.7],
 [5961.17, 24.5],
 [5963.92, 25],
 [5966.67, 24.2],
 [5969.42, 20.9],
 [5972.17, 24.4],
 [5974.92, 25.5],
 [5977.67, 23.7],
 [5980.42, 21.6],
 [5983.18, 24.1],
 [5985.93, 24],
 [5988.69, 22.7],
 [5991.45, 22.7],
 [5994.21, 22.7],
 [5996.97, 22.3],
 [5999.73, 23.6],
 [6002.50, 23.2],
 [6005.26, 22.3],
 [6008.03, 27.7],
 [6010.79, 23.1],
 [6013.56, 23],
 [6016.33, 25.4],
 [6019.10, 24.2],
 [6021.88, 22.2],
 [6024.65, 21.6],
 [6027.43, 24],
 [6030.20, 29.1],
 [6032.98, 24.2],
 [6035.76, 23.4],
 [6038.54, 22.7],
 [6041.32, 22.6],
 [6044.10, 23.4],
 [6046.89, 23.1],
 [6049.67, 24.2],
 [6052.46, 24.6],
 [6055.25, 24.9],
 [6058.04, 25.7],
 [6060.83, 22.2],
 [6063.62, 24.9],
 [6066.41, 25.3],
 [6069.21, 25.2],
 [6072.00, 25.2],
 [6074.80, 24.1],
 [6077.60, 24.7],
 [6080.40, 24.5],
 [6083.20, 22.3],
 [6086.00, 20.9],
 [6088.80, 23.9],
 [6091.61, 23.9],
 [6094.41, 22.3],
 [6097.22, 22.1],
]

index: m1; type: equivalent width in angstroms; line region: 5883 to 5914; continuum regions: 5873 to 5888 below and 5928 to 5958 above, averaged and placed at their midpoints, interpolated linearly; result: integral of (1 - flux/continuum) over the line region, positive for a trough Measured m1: 2.50 angstroms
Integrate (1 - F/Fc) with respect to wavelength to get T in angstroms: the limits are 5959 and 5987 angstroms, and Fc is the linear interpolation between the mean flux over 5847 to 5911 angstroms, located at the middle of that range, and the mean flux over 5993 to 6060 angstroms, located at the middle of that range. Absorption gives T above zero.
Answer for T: -0.83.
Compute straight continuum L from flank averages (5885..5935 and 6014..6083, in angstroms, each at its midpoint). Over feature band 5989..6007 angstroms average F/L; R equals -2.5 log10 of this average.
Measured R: 0.014 mag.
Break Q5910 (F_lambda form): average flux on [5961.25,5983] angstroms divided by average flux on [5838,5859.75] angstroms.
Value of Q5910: 1.0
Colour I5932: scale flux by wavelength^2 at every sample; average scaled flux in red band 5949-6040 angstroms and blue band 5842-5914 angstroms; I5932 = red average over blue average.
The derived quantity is 1.13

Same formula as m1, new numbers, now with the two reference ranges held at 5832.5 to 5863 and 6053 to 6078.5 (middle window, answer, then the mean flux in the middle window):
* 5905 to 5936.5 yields 1.17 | 22.7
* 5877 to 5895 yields 2.40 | 20.2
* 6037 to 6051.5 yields 0.76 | 23.2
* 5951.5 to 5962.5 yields -0.15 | 24.2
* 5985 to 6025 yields 1.34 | 23.4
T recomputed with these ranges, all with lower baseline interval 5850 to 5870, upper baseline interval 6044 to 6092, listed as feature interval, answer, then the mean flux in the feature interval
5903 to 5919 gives 0.2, 22.8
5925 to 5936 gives 0.3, 22.6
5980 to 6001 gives 0.5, 23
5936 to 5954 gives -0.2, 23.6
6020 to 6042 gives 0.1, 23.8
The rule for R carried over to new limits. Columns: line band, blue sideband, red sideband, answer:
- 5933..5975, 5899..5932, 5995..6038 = -0.03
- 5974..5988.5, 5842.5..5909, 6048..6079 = -0.01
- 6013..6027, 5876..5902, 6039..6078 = 0.00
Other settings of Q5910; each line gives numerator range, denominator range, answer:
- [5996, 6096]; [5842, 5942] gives 1.08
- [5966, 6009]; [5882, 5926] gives 1.10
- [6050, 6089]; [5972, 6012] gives 1.03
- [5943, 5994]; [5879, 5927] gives 1.11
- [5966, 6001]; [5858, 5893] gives 1.06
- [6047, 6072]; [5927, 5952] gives 1.05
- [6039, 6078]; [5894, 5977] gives 1.06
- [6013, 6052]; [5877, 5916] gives 1.13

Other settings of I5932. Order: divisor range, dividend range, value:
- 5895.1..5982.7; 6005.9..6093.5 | 1.08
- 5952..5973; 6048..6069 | 1.06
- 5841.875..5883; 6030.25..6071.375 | 1.13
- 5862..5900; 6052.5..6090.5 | 1.21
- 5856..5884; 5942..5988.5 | 1.08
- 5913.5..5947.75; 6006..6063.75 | 1.09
